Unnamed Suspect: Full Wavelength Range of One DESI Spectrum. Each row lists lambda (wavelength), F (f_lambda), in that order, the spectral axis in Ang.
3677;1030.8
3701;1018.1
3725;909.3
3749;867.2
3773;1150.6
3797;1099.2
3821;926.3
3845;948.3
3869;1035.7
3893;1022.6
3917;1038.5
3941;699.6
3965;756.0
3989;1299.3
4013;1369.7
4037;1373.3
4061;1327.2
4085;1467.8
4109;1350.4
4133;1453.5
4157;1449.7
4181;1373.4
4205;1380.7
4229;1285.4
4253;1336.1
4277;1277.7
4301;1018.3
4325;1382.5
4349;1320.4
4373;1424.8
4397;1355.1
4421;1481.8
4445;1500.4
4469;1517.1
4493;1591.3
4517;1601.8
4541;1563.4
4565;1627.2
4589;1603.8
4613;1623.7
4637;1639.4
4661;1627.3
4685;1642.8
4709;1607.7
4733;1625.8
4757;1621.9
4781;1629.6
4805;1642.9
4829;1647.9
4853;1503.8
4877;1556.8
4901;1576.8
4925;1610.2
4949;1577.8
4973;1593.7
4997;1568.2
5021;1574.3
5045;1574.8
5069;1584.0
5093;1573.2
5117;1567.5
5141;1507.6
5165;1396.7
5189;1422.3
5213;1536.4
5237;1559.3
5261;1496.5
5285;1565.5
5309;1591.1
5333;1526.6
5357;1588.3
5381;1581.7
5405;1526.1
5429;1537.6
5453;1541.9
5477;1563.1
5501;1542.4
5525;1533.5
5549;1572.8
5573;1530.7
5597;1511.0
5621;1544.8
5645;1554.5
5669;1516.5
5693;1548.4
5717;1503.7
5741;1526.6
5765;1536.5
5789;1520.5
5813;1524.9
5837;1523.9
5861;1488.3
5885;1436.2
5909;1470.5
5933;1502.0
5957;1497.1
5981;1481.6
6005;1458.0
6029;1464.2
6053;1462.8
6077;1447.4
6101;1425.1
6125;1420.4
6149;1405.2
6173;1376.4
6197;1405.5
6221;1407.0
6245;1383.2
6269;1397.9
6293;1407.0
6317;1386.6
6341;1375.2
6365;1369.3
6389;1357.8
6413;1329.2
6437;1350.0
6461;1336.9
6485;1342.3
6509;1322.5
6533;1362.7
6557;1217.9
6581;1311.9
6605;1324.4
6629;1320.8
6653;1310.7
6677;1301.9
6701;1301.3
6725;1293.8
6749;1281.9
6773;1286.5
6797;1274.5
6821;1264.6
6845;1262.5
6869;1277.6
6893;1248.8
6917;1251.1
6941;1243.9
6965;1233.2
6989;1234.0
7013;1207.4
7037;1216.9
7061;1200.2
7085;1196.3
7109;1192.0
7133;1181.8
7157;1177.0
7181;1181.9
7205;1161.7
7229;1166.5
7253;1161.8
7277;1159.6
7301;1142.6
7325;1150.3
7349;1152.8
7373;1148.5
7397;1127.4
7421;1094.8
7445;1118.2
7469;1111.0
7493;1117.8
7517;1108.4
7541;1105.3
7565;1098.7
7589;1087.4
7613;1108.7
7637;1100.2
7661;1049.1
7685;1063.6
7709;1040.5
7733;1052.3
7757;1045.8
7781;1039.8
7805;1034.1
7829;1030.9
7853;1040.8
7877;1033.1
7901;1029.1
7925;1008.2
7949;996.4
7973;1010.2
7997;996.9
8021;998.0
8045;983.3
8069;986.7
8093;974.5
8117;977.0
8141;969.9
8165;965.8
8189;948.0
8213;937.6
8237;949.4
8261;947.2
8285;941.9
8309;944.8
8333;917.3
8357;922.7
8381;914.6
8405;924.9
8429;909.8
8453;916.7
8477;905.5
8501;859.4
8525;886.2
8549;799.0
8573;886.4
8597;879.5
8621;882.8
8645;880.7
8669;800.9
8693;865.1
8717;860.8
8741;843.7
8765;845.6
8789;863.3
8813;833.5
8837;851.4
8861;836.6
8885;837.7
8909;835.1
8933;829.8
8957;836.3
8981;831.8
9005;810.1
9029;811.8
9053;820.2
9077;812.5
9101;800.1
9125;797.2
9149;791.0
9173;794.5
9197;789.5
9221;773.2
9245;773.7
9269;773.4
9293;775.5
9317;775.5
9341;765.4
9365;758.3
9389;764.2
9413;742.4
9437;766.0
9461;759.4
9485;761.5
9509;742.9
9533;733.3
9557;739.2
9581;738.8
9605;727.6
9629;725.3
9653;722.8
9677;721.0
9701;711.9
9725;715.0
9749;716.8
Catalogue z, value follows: 0.00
